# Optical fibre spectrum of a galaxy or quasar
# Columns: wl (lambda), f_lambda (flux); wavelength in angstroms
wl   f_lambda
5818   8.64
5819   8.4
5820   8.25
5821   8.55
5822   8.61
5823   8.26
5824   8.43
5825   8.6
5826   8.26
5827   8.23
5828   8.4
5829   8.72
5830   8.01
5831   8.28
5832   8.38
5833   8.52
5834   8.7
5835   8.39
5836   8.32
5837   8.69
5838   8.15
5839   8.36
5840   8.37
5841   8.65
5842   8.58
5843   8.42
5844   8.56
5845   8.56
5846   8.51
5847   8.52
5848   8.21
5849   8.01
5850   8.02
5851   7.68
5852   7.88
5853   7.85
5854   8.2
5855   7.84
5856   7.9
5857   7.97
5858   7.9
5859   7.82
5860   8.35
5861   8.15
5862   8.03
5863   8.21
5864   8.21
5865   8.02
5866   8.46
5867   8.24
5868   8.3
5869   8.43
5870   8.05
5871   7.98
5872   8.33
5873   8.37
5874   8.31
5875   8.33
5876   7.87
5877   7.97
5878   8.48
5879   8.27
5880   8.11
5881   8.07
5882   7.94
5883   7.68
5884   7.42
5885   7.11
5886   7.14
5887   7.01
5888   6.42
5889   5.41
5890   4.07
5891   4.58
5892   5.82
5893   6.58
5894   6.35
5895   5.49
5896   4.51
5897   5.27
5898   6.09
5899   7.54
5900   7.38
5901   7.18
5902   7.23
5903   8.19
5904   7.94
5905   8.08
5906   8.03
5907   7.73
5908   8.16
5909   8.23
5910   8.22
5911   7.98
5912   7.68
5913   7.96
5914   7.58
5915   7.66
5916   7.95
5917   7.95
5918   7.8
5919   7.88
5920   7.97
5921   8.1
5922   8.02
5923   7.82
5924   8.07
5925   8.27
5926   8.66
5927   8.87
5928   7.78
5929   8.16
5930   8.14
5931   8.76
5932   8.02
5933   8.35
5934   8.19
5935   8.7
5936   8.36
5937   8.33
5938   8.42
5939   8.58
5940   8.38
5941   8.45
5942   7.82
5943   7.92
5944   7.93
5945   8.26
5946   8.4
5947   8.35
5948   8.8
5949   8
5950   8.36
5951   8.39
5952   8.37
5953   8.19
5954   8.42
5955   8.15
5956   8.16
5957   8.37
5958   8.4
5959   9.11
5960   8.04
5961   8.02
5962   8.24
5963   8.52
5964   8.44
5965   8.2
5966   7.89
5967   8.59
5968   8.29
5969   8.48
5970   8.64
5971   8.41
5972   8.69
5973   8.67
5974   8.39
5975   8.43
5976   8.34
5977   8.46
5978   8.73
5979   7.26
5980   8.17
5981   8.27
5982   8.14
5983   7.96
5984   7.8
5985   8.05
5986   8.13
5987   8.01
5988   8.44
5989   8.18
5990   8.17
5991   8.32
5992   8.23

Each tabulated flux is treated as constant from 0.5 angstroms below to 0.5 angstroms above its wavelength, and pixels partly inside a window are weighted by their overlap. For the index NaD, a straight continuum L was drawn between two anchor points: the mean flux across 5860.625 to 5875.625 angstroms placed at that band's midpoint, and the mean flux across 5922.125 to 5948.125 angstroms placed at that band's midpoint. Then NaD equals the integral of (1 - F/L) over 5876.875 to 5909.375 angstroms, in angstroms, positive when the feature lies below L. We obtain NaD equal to 4.9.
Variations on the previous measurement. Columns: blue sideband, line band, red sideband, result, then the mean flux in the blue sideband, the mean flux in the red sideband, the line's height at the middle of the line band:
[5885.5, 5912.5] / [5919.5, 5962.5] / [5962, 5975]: -2.75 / 6.83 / 8.43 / 7.79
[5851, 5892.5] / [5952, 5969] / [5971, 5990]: -0.40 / 7.67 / 8.23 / 8.13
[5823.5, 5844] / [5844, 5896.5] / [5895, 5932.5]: 3.31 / 8.43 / 7.72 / 8.11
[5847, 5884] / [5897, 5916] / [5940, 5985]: 1.21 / 8.09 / 8.29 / 8.18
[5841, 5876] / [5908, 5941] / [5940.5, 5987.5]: 0.35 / 8.18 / 8.28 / 8.24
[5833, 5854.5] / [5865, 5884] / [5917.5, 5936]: 0.28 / 8.32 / 8.2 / 8.28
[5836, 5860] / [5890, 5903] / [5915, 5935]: 3.19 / 8.21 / 8.15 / 8.17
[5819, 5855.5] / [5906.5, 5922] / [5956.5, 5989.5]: 0.72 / 8.33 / 8.3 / 8.31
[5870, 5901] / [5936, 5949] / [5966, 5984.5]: -0.76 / 7.02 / 8.31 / 7.84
